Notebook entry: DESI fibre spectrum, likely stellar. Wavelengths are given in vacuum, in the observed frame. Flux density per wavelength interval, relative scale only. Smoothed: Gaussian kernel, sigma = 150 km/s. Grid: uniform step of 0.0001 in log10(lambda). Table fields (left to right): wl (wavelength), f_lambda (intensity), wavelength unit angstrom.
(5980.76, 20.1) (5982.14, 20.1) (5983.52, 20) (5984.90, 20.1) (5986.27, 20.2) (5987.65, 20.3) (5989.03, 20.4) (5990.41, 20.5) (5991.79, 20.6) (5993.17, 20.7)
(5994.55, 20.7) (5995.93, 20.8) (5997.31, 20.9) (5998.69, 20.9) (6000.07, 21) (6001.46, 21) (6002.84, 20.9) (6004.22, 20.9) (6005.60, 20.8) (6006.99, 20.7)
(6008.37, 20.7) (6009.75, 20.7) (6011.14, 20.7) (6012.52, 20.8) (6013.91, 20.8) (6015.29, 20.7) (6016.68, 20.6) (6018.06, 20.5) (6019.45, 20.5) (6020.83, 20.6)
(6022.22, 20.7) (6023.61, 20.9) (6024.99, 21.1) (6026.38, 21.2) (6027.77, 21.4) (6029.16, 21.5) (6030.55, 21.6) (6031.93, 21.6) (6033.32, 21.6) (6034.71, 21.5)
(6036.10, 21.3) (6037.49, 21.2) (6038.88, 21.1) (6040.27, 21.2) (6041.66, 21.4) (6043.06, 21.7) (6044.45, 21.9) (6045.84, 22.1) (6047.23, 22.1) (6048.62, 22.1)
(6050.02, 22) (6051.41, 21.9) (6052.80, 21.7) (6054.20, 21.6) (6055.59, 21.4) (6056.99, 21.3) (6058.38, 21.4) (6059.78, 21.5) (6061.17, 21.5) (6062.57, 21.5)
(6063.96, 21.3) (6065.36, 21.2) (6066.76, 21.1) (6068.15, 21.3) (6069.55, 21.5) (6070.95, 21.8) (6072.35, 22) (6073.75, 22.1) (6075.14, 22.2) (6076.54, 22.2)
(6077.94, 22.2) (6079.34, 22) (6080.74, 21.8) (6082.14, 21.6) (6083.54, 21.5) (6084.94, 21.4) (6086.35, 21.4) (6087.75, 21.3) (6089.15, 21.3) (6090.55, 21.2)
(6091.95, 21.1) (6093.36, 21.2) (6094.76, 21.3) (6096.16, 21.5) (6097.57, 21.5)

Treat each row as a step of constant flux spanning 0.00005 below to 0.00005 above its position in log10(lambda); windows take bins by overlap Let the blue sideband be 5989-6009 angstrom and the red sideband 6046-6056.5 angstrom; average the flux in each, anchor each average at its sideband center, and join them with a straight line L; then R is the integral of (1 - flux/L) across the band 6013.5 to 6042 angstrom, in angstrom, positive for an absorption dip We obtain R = 0.3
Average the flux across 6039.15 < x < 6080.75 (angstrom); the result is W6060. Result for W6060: 21.7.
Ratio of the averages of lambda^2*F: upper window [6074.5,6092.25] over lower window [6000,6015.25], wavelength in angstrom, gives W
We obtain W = 1.1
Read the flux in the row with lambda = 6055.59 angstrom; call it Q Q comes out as 21.4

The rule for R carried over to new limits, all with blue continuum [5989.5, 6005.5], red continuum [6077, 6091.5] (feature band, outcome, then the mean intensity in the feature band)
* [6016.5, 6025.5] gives 0.14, 20.7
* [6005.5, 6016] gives 0.09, 20.7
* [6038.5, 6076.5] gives -0.54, 21.6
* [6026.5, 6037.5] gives -0.18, 21.5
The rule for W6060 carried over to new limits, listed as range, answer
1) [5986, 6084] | 21.3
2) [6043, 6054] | 21.9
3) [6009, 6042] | 21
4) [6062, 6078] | 21.7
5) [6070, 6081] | 22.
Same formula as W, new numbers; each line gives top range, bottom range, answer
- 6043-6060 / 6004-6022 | 1.07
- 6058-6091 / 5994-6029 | 1.06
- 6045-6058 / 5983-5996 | 1.09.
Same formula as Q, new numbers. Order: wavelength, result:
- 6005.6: 20.8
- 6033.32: 21.6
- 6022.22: 20.7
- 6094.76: 21.3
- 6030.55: 21.6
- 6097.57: 21.5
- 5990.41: 20.5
